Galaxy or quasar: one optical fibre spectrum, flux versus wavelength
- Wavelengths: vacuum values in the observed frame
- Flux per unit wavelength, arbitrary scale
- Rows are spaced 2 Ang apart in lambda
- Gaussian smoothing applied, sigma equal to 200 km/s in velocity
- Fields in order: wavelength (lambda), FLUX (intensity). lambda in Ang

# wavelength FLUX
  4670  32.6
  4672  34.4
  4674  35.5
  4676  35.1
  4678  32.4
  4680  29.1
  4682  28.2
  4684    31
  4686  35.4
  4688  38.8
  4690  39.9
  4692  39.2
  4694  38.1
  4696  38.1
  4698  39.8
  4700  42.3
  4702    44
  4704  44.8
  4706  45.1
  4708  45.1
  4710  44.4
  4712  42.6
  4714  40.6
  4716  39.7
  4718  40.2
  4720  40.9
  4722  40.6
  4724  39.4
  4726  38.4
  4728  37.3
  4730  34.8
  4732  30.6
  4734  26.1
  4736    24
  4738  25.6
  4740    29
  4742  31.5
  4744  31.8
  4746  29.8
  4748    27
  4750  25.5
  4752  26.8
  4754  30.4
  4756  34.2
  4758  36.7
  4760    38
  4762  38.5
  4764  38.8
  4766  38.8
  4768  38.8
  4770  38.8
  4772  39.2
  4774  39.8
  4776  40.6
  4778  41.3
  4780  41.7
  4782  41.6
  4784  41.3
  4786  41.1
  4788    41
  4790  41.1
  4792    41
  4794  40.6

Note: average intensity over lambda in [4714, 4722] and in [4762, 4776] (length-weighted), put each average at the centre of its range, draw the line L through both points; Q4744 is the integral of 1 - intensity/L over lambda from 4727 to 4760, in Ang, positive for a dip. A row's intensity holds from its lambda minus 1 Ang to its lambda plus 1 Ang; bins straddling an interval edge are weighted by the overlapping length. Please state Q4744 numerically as 7.8 Ang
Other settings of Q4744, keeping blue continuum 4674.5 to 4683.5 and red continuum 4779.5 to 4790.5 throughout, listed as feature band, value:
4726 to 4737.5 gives 1.7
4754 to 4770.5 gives 0.8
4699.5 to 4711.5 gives -3.7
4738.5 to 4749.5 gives 2.4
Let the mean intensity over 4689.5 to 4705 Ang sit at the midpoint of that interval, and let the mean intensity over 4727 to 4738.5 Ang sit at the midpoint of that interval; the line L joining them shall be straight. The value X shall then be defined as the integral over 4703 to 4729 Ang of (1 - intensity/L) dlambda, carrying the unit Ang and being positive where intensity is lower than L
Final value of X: -4.8 Ang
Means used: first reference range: 40.8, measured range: 41.5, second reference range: 29.9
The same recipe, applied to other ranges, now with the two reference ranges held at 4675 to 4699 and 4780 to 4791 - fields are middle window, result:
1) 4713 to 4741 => 2.2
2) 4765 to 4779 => 0.3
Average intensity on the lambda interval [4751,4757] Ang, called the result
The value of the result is 30.5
